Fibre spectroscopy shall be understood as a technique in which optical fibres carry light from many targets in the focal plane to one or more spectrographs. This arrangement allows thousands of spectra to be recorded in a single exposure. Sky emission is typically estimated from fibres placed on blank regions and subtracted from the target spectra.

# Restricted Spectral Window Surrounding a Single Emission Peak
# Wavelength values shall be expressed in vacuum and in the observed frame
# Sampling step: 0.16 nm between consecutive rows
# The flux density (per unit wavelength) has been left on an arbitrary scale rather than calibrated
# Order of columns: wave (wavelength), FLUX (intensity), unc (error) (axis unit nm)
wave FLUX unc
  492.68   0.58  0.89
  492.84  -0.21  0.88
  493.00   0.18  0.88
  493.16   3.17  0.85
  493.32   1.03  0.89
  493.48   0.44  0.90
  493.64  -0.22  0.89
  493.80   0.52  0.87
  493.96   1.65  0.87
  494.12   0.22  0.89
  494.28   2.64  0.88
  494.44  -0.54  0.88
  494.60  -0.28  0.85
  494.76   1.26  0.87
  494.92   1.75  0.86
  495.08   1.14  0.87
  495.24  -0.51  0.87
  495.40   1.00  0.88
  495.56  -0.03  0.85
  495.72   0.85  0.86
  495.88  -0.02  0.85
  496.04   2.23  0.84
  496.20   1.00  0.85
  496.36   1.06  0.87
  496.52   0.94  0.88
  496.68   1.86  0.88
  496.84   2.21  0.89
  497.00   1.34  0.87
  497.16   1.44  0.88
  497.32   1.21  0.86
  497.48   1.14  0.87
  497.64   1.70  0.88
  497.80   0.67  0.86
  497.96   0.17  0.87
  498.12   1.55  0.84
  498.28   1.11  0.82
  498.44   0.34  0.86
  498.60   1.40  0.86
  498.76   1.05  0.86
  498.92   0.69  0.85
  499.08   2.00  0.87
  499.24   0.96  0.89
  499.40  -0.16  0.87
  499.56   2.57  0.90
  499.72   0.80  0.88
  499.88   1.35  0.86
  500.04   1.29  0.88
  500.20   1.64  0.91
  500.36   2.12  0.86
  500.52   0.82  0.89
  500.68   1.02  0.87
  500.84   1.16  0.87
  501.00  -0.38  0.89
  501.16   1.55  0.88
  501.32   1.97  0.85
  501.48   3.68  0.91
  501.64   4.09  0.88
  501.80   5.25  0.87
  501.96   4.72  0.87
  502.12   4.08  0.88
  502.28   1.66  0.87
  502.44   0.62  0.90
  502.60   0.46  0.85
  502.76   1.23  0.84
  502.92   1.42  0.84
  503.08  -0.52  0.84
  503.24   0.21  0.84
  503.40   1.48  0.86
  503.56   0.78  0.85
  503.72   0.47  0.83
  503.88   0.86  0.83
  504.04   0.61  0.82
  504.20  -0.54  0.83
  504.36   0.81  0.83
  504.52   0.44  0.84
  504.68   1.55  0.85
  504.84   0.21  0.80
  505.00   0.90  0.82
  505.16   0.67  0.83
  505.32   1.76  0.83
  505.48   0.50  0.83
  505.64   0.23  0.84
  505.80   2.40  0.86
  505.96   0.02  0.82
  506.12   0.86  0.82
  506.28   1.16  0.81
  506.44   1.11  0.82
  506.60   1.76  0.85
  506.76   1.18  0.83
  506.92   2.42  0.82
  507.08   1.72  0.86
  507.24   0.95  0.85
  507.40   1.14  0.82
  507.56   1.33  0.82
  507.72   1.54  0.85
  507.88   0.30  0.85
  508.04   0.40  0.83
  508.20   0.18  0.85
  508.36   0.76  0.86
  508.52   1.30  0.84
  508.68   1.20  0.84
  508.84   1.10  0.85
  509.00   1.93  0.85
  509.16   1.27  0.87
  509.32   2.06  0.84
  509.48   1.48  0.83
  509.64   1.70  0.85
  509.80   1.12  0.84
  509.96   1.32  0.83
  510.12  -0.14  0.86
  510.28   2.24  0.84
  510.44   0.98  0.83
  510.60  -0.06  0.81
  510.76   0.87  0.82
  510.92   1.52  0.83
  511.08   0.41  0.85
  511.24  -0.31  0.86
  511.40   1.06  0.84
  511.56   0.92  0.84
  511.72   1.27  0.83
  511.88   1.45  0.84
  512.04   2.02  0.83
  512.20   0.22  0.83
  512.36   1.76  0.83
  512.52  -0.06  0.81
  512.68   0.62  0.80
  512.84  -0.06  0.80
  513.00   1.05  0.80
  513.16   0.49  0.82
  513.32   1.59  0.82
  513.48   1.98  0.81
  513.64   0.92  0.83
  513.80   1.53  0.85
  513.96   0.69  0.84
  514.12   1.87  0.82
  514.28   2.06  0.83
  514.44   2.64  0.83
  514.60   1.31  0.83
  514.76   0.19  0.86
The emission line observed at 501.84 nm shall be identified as [O II] 3727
